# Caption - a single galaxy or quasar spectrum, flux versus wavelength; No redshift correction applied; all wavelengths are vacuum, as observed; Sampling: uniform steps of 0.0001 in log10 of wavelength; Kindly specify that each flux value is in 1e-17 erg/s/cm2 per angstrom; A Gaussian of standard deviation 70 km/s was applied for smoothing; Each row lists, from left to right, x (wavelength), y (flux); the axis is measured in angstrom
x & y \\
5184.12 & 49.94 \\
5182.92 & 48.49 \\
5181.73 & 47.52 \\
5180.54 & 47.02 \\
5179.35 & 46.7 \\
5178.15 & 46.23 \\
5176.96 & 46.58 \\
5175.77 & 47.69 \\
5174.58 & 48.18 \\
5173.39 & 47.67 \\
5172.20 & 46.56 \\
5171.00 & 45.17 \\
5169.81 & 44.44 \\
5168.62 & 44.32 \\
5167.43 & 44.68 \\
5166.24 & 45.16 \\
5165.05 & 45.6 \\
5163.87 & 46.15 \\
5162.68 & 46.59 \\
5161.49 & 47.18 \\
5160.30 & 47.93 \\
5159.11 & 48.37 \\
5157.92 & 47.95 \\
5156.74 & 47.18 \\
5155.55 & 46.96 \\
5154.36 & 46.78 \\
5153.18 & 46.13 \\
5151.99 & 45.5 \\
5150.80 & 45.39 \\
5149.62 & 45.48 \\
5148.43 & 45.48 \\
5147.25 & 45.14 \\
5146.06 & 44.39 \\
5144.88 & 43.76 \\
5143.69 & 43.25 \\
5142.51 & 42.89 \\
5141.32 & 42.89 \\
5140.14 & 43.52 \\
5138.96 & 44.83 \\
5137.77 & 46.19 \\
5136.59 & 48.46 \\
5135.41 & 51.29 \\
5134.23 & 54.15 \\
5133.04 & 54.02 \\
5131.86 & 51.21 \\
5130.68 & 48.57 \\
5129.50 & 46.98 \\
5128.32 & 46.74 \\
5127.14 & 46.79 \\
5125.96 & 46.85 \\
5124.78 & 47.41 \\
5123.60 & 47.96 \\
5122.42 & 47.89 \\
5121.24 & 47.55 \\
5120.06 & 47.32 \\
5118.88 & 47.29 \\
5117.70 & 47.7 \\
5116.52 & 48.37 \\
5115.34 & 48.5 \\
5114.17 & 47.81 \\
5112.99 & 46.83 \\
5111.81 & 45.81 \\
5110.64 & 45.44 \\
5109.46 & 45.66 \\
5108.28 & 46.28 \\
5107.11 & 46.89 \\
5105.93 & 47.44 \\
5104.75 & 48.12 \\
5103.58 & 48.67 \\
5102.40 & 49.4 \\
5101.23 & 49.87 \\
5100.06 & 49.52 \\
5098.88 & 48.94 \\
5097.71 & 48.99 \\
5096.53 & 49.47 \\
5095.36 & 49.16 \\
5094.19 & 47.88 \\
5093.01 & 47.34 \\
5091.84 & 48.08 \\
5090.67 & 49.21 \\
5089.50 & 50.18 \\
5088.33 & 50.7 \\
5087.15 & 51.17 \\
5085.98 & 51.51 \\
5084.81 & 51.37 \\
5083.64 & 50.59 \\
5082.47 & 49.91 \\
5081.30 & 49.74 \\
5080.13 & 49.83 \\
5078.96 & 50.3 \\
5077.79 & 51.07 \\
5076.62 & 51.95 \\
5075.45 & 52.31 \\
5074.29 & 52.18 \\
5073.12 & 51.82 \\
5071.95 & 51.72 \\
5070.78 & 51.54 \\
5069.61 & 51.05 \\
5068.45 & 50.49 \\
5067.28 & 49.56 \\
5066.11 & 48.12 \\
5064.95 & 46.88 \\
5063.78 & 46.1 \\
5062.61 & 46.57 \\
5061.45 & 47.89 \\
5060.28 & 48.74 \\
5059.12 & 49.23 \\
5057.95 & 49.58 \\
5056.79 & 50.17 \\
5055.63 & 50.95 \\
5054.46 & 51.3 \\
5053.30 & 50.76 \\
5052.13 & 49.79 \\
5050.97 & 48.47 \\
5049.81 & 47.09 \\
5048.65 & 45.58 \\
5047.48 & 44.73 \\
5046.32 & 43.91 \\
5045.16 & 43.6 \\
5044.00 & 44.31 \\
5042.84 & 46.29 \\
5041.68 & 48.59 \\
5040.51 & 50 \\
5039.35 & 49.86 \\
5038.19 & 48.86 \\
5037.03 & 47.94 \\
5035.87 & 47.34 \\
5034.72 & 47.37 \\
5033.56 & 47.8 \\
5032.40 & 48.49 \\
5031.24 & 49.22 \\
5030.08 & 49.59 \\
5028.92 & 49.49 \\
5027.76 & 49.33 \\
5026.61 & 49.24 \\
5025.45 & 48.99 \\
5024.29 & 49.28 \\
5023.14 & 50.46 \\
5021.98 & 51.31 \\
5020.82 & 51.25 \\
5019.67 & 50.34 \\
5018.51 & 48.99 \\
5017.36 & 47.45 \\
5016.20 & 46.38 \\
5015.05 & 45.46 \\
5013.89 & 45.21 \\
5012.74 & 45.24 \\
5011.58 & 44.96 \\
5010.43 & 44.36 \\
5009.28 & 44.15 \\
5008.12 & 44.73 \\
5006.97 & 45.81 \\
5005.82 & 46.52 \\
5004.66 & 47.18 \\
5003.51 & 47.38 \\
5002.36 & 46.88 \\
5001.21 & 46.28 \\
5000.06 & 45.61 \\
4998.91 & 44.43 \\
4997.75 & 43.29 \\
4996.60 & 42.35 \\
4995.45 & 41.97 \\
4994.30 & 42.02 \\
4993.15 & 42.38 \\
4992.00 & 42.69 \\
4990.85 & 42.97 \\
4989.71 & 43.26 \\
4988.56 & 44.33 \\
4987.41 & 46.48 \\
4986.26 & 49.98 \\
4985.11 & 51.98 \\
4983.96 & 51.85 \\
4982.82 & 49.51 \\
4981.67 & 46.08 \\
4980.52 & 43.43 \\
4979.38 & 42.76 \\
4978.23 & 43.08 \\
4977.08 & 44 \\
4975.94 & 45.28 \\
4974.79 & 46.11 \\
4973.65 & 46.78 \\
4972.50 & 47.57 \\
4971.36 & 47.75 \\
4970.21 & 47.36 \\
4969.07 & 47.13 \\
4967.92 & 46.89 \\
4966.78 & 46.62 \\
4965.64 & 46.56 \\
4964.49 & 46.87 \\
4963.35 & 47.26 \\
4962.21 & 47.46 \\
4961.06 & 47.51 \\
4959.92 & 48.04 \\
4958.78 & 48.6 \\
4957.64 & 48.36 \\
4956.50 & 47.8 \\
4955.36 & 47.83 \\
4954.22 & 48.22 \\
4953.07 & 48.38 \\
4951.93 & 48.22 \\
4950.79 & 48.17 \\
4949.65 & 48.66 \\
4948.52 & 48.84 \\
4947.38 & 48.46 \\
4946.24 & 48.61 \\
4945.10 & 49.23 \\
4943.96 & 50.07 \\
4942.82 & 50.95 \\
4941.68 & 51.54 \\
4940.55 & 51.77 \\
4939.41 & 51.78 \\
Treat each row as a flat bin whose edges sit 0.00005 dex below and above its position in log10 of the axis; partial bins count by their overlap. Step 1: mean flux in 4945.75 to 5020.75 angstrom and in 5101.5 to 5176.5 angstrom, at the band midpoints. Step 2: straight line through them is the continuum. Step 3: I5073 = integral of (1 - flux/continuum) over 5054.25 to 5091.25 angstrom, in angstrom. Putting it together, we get -2.7 angstrom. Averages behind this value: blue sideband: 46.4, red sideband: 46.9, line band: 50.1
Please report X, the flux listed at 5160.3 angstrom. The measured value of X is 47.93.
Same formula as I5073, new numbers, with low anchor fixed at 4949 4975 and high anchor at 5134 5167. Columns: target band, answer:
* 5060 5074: -0.7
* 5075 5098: -1.7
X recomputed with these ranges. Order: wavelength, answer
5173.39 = 47.67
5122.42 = 47.89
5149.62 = 45.48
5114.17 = 47.81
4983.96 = 51.85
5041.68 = 48.59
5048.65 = 45.58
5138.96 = 44.83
